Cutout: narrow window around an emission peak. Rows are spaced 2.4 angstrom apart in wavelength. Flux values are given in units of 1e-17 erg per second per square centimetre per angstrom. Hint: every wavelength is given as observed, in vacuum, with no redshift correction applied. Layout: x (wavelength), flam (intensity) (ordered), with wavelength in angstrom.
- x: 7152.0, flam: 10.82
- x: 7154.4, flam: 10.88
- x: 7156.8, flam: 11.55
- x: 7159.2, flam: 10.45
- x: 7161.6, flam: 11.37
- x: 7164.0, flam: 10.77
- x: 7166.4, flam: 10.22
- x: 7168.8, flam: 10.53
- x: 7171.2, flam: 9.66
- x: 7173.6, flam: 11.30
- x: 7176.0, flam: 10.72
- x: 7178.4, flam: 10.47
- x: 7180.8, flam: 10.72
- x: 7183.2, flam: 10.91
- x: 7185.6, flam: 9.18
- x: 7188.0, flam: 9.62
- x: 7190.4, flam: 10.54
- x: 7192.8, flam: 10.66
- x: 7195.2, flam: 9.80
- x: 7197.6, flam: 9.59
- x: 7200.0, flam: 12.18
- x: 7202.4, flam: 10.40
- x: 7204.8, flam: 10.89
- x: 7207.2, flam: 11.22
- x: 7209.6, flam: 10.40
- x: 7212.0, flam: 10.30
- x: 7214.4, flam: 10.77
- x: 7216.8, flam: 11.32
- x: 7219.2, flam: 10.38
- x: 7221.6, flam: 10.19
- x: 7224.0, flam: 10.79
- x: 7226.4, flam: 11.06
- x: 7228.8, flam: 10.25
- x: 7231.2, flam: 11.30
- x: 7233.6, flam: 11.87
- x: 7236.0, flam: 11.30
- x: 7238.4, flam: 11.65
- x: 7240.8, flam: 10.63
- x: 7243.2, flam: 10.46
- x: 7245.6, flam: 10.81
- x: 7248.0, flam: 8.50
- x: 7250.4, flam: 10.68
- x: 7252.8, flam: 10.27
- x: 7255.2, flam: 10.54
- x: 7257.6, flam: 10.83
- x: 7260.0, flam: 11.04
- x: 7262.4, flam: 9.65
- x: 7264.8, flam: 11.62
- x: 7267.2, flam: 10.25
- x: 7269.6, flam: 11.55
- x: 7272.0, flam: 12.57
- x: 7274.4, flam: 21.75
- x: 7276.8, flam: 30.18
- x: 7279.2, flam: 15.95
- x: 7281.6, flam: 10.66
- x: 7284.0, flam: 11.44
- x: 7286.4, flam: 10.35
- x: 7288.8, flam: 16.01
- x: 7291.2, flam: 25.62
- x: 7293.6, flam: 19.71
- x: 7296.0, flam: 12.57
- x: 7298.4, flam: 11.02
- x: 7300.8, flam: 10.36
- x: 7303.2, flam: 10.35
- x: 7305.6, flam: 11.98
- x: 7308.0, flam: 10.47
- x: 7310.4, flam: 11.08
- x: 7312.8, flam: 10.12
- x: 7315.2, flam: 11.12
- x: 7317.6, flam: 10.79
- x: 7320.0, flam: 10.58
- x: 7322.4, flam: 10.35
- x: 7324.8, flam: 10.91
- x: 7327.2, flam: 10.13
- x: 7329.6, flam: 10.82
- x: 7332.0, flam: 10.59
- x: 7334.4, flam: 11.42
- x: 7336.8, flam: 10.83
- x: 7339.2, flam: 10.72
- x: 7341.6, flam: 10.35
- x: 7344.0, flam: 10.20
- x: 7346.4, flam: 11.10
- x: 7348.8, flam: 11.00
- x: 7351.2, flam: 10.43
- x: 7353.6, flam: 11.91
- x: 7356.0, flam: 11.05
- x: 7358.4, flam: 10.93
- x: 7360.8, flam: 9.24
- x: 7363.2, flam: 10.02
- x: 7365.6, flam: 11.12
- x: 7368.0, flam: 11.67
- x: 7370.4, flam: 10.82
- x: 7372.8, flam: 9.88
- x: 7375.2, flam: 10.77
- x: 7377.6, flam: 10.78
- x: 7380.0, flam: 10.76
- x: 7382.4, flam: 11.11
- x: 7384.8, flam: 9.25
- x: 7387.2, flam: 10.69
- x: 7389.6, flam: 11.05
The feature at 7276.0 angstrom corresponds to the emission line [S II] 6716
